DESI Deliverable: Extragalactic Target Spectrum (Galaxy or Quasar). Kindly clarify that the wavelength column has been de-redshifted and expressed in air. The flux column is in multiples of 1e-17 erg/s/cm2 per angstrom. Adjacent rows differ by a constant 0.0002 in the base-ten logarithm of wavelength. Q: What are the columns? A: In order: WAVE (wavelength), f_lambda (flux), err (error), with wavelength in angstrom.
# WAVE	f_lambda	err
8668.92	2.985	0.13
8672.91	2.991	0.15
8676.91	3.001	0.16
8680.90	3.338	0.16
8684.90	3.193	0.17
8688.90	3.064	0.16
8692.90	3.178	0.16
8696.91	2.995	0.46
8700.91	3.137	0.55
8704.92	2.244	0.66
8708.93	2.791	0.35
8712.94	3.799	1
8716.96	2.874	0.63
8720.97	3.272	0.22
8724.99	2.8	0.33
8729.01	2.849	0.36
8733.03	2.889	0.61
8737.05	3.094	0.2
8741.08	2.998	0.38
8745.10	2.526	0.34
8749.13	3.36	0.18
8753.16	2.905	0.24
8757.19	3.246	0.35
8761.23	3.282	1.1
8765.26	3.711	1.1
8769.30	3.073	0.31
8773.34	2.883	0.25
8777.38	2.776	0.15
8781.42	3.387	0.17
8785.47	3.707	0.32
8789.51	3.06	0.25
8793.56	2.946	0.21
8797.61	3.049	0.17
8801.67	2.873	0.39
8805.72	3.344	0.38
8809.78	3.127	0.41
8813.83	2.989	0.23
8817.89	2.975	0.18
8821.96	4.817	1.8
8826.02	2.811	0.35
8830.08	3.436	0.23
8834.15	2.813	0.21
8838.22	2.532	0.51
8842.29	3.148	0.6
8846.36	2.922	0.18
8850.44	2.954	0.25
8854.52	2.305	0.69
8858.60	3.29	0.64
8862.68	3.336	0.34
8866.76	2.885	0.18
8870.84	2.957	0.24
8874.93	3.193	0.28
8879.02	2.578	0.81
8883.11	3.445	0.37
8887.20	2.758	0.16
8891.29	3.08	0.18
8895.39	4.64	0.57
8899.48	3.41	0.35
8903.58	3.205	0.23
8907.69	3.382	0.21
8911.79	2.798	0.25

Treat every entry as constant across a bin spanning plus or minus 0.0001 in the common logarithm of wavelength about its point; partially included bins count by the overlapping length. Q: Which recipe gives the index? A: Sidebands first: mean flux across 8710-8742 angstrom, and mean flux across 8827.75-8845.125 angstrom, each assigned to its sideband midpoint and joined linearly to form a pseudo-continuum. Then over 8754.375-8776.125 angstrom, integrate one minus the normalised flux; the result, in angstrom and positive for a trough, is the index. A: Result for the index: -1.3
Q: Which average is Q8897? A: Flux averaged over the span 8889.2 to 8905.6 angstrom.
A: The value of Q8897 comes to 3.58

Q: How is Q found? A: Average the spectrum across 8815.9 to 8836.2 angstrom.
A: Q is 3.37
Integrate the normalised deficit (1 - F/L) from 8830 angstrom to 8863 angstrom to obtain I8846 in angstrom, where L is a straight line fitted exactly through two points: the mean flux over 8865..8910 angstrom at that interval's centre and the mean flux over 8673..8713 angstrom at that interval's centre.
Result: 2.7 angstrom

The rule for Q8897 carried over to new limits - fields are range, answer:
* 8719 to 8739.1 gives 2.98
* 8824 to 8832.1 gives 3.13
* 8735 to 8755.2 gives 2.98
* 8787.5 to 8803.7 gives 2.98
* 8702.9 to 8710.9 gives 2.52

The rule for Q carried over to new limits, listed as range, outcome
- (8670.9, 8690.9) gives 3.12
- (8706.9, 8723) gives 3.18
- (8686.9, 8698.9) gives 3.08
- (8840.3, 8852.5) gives 3.01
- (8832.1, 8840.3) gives 2.68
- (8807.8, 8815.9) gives 3.06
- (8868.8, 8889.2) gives 2.99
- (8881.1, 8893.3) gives 3.09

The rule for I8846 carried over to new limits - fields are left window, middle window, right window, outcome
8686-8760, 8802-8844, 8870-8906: -0.3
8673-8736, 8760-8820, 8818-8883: -1.8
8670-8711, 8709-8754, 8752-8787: 1.2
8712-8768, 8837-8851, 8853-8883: 0.5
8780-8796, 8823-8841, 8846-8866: 0.3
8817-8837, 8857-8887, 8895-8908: 3.5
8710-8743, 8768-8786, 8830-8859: -0.9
